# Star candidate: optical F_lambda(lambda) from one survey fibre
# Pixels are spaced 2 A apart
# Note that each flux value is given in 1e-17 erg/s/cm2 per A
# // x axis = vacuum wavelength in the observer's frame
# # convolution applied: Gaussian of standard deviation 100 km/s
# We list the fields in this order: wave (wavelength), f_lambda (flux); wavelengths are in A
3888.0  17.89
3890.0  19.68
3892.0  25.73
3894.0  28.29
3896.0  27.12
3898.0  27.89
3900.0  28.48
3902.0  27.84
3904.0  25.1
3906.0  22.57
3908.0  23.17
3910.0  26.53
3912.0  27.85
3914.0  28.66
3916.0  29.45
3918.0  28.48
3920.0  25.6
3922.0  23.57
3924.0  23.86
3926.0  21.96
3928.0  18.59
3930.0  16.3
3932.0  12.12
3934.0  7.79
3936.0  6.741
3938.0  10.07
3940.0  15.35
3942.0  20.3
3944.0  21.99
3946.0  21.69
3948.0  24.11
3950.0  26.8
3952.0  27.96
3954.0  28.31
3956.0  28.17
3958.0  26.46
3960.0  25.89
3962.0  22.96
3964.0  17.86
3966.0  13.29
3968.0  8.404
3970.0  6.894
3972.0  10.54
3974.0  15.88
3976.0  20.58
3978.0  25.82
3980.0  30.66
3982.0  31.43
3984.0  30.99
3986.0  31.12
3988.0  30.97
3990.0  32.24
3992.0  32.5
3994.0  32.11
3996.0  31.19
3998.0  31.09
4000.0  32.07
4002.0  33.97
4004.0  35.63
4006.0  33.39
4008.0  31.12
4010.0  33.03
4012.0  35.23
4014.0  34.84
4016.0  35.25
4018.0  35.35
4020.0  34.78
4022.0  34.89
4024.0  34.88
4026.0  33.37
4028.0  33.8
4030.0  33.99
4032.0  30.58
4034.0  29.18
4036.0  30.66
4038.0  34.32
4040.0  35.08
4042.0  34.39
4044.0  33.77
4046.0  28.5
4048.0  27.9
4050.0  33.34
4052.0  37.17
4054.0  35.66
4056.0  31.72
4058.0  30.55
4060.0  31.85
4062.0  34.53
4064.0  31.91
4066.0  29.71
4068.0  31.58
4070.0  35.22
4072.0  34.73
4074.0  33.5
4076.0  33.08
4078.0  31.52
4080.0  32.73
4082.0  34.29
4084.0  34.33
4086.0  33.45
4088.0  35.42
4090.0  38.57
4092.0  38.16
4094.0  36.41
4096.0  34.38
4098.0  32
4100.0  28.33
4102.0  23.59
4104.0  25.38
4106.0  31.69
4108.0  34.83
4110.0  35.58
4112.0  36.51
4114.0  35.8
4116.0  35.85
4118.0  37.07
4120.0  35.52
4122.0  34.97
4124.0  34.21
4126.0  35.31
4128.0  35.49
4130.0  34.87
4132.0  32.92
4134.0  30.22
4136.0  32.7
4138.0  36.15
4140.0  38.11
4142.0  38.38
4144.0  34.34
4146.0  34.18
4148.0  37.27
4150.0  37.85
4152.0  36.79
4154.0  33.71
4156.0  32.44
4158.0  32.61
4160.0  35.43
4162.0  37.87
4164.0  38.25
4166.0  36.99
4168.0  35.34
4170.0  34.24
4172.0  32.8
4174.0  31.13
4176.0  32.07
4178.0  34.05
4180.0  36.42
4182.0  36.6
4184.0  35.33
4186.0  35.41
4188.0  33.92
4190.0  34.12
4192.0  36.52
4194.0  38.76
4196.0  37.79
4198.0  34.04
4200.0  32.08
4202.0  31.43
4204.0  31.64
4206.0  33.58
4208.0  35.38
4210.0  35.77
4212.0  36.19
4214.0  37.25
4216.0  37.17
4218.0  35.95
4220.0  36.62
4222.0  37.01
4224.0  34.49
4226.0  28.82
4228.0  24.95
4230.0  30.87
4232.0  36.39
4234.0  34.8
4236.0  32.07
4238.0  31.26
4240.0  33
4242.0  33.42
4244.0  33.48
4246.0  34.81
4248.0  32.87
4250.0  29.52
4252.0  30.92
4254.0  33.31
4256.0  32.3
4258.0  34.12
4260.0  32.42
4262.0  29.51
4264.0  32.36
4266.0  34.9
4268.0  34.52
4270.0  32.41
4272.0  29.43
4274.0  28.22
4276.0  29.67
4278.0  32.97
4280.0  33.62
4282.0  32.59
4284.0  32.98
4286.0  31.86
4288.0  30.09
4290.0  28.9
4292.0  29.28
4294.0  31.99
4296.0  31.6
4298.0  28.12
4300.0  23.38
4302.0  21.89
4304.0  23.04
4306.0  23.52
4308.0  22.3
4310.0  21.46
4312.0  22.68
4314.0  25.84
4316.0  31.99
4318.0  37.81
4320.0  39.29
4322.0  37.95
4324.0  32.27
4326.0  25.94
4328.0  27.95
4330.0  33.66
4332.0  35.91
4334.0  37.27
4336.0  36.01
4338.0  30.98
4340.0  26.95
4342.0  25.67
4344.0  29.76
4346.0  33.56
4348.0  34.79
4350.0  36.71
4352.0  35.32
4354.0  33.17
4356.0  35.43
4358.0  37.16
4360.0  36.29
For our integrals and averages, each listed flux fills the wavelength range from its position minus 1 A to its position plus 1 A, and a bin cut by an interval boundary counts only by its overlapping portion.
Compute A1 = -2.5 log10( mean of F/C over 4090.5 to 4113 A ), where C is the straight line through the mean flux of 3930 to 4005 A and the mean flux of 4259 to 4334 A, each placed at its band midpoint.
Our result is -0.242 mag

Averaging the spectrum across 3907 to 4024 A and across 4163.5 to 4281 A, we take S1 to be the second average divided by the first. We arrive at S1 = 1.3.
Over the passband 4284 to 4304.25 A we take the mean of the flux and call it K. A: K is 28.4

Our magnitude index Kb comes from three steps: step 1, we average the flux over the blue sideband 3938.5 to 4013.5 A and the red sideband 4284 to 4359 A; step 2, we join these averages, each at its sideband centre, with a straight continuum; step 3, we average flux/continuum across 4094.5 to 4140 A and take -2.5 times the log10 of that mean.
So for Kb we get -0.20 mag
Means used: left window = 25.8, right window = 30.6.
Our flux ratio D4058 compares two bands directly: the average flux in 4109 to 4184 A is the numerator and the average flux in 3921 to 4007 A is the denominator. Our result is 1.5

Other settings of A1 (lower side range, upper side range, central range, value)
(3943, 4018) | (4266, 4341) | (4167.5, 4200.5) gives -0.197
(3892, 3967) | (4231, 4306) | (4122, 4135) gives -0.220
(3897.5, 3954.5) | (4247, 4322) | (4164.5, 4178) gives -0.221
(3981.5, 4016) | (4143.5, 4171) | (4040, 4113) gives 0.035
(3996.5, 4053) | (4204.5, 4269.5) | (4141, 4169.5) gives -0.077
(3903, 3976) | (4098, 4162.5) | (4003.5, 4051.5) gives -0.234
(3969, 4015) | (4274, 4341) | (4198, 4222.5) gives -0.177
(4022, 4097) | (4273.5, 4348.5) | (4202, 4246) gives -0.086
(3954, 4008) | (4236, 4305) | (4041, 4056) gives -0.207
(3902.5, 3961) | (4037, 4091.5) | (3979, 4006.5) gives -0.171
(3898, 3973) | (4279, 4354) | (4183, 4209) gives -0.249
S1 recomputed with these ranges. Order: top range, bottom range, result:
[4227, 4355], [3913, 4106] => 1.09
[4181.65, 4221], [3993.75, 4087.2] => 1.07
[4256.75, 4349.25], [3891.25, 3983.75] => 1.38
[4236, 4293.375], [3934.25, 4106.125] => 1.09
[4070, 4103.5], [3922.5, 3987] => 1.64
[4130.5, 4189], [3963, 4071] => 1.16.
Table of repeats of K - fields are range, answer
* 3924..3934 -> 17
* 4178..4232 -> 34.6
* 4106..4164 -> 35.2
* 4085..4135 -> 33.9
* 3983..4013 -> 32.4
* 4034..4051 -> 32.1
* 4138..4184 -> 35.3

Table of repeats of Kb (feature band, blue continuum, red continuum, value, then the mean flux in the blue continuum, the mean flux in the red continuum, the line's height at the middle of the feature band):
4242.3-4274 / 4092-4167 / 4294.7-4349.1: -0.036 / 34.5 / 29.7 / 31.3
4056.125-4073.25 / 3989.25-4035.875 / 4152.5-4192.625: 0.040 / 33.2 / 34.8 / 33.7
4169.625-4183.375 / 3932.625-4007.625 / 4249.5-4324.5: -0.206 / 23.9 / 30.3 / 28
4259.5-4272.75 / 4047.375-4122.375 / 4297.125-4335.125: -0.078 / 33.4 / 29.1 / 30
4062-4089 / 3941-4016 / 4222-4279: -0.165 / 26.5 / 32.2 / 28.5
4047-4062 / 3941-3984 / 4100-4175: -0.150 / 21.9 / 34.4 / 28.5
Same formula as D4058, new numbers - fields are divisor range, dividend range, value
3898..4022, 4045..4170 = 1.35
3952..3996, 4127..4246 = 1.43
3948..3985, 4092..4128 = 1.51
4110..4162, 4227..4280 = 0.91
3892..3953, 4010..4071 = 1.47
